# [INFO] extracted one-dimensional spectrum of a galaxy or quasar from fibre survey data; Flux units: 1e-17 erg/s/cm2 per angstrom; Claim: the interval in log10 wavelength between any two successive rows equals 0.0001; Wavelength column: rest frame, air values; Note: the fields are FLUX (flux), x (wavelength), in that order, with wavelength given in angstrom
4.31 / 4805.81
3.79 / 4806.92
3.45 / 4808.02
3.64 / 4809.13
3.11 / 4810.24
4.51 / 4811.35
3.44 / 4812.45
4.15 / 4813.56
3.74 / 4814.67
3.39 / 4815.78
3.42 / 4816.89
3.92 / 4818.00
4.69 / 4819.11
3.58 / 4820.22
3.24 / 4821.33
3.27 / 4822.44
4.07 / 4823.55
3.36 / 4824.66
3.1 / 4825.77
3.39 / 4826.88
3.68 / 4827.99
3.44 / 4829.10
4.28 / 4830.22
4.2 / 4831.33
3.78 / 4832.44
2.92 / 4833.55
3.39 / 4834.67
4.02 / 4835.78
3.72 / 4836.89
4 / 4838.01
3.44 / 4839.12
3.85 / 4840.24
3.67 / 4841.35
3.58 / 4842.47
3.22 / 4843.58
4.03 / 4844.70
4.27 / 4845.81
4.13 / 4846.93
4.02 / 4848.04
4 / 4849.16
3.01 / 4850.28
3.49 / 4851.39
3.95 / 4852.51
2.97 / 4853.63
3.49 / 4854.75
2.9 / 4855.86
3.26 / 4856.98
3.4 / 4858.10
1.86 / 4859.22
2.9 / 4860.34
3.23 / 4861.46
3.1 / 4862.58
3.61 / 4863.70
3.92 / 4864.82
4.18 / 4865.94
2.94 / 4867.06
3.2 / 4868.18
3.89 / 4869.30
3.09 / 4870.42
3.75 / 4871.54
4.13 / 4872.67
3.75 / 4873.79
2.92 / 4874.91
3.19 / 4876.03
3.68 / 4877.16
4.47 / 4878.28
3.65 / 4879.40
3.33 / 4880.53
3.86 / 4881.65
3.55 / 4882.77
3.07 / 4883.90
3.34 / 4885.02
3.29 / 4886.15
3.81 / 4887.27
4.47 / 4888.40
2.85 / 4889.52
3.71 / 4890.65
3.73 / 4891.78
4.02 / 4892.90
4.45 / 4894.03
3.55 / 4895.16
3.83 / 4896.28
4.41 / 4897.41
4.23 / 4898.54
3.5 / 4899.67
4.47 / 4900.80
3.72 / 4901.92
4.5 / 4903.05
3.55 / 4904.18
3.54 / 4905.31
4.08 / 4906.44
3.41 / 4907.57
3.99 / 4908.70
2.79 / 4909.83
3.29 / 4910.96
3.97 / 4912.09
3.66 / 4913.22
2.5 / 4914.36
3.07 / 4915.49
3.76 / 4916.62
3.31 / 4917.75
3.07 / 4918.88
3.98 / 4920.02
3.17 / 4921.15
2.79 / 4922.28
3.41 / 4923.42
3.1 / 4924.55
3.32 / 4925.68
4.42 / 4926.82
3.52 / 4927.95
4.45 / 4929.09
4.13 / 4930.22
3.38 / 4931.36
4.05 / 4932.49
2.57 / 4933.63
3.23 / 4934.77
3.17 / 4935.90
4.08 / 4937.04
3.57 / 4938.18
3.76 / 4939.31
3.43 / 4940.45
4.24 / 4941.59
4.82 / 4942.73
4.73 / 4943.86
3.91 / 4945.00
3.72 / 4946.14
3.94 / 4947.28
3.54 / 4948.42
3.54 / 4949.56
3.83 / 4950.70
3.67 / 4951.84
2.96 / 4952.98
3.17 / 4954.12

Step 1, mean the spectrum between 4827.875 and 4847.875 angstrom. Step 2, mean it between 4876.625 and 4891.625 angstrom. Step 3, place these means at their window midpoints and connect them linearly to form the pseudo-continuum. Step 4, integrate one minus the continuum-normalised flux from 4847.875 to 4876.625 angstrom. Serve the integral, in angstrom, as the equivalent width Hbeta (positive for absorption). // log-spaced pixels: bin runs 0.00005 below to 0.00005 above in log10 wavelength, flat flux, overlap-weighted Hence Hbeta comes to 2.4 angstrom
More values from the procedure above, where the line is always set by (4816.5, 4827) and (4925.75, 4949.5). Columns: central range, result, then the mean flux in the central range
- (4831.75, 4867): 1.4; 3.52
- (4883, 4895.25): 0.2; 3.66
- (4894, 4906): -0.7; 3.96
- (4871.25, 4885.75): 0.5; 3.58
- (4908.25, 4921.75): 1.4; 3.37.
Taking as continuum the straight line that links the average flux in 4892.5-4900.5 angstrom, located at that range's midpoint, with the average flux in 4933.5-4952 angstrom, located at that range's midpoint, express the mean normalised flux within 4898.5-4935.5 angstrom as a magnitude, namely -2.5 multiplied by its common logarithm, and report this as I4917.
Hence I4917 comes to 0.101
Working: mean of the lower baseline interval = 4.01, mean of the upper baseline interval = 3.78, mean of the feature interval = 3.56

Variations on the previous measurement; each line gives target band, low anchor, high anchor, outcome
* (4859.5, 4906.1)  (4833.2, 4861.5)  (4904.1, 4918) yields -0.06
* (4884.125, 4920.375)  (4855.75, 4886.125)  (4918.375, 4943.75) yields -0.04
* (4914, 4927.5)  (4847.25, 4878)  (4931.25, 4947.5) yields 0.11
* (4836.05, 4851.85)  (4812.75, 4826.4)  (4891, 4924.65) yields -0.03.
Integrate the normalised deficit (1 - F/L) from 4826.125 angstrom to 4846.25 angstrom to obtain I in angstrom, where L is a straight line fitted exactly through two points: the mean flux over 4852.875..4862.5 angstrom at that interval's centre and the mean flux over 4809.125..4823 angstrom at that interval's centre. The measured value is -2.0 angstrom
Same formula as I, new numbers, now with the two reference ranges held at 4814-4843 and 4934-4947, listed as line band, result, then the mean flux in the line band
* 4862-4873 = 0.5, 3.57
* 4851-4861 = 1.6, 3.13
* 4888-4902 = -0.5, 3.92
